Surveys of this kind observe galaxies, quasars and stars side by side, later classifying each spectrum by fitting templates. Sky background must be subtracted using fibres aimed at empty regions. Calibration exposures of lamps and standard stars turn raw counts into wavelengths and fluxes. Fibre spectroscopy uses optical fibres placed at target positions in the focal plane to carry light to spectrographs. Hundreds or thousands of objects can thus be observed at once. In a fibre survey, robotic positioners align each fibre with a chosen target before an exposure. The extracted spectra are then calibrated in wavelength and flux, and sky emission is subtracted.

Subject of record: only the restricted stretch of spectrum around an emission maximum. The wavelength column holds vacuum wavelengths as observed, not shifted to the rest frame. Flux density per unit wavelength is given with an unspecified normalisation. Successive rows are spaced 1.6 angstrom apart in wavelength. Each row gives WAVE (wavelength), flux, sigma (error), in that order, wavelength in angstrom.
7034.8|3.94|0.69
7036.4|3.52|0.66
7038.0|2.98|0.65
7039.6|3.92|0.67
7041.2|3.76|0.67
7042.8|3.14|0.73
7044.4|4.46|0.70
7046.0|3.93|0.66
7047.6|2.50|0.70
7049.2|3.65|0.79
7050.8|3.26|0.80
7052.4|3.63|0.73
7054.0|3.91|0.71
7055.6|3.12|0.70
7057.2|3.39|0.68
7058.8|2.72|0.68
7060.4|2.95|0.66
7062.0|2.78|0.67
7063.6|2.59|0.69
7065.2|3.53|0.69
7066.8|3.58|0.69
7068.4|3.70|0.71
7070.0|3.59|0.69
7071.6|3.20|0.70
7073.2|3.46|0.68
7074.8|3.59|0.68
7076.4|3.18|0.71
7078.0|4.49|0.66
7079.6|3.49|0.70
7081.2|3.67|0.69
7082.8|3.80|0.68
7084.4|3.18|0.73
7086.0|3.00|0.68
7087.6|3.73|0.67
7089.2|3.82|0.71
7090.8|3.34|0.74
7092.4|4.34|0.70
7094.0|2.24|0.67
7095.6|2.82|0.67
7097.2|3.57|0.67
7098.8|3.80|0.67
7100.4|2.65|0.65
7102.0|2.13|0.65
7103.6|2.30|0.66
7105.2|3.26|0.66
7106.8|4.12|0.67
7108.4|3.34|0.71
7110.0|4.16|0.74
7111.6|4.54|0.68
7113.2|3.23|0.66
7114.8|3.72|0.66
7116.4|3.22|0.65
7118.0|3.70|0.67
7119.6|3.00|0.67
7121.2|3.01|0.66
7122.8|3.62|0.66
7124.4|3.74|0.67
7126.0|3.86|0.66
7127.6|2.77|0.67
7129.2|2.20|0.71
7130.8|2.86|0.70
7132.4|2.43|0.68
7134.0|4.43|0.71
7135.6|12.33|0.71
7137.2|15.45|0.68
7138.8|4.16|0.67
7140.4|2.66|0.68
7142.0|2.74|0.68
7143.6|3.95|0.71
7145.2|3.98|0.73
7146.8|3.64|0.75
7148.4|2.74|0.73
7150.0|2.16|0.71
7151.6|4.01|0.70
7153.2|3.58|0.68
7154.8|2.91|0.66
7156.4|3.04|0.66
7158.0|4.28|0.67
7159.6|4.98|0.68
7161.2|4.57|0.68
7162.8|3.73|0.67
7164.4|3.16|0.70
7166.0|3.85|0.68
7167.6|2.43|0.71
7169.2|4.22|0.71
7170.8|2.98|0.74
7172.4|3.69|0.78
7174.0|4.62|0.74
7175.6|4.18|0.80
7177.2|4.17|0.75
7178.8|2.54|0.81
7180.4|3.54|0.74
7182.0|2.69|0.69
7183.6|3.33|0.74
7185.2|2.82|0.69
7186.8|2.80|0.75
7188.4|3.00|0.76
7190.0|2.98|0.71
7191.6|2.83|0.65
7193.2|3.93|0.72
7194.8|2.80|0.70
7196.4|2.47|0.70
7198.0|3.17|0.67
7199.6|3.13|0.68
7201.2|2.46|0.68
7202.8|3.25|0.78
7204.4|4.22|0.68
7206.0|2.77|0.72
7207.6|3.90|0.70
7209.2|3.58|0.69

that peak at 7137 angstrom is H-alpha 6563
